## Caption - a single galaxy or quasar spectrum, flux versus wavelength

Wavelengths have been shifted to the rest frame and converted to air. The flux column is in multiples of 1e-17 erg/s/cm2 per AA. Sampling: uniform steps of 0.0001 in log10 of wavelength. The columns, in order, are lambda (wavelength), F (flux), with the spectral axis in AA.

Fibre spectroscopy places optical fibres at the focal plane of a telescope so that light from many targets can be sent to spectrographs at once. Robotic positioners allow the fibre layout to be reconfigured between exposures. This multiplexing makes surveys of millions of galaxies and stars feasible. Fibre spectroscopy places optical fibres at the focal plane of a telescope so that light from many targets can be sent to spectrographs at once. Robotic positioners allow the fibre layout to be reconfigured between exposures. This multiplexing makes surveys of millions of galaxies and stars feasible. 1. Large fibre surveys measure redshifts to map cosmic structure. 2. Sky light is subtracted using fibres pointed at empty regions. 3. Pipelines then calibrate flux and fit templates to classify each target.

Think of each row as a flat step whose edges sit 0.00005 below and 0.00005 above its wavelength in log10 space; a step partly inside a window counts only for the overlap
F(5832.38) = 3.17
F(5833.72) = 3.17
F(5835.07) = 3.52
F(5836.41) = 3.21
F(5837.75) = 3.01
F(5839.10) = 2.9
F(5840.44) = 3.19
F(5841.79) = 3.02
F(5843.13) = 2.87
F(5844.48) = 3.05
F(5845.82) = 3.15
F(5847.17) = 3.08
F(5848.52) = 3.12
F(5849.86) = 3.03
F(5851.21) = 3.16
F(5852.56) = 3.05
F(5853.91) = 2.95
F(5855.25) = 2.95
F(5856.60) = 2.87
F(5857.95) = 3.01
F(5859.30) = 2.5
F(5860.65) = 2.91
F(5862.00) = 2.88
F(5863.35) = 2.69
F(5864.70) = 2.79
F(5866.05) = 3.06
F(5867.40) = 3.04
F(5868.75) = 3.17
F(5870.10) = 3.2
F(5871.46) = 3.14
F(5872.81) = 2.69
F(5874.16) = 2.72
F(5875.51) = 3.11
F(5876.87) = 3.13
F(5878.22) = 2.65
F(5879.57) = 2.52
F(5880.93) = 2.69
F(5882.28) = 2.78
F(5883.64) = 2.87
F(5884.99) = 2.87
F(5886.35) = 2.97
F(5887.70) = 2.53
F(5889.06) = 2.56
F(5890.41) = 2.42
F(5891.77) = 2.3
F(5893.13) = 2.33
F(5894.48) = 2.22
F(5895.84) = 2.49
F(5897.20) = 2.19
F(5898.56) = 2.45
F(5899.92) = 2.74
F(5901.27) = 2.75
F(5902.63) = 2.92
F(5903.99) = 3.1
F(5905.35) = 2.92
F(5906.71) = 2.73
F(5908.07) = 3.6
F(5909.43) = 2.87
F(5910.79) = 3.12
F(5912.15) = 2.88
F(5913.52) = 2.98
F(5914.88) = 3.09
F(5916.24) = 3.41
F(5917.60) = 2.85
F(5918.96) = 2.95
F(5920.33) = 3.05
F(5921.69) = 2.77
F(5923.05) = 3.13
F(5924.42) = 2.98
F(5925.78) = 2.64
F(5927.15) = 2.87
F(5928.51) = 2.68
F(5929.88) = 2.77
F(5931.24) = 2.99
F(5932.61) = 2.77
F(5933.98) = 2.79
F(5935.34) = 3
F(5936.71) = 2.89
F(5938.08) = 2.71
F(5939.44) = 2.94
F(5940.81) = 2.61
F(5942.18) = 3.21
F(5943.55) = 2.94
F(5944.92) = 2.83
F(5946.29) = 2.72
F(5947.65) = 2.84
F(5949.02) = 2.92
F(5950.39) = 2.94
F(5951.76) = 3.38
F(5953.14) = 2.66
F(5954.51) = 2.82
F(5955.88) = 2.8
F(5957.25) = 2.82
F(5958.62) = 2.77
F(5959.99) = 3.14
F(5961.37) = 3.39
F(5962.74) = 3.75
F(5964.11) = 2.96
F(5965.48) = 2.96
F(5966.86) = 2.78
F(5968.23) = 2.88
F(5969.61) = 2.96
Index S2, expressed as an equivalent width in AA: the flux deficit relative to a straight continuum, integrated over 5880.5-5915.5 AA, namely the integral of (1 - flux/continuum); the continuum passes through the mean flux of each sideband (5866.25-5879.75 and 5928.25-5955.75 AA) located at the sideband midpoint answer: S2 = 2.2 AA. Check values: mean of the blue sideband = 2.96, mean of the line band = 2.75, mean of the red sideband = 2.87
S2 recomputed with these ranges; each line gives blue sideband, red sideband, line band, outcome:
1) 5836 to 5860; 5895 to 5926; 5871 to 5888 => 0.7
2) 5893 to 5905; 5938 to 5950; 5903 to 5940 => -2.9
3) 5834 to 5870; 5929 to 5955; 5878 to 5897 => 2.5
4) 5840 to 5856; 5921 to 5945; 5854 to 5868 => 0.7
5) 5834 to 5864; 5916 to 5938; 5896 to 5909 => 0.5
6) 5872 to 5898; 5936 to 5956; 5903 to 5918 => -1.7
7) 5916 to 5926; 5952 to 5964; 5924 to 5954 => 1.3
